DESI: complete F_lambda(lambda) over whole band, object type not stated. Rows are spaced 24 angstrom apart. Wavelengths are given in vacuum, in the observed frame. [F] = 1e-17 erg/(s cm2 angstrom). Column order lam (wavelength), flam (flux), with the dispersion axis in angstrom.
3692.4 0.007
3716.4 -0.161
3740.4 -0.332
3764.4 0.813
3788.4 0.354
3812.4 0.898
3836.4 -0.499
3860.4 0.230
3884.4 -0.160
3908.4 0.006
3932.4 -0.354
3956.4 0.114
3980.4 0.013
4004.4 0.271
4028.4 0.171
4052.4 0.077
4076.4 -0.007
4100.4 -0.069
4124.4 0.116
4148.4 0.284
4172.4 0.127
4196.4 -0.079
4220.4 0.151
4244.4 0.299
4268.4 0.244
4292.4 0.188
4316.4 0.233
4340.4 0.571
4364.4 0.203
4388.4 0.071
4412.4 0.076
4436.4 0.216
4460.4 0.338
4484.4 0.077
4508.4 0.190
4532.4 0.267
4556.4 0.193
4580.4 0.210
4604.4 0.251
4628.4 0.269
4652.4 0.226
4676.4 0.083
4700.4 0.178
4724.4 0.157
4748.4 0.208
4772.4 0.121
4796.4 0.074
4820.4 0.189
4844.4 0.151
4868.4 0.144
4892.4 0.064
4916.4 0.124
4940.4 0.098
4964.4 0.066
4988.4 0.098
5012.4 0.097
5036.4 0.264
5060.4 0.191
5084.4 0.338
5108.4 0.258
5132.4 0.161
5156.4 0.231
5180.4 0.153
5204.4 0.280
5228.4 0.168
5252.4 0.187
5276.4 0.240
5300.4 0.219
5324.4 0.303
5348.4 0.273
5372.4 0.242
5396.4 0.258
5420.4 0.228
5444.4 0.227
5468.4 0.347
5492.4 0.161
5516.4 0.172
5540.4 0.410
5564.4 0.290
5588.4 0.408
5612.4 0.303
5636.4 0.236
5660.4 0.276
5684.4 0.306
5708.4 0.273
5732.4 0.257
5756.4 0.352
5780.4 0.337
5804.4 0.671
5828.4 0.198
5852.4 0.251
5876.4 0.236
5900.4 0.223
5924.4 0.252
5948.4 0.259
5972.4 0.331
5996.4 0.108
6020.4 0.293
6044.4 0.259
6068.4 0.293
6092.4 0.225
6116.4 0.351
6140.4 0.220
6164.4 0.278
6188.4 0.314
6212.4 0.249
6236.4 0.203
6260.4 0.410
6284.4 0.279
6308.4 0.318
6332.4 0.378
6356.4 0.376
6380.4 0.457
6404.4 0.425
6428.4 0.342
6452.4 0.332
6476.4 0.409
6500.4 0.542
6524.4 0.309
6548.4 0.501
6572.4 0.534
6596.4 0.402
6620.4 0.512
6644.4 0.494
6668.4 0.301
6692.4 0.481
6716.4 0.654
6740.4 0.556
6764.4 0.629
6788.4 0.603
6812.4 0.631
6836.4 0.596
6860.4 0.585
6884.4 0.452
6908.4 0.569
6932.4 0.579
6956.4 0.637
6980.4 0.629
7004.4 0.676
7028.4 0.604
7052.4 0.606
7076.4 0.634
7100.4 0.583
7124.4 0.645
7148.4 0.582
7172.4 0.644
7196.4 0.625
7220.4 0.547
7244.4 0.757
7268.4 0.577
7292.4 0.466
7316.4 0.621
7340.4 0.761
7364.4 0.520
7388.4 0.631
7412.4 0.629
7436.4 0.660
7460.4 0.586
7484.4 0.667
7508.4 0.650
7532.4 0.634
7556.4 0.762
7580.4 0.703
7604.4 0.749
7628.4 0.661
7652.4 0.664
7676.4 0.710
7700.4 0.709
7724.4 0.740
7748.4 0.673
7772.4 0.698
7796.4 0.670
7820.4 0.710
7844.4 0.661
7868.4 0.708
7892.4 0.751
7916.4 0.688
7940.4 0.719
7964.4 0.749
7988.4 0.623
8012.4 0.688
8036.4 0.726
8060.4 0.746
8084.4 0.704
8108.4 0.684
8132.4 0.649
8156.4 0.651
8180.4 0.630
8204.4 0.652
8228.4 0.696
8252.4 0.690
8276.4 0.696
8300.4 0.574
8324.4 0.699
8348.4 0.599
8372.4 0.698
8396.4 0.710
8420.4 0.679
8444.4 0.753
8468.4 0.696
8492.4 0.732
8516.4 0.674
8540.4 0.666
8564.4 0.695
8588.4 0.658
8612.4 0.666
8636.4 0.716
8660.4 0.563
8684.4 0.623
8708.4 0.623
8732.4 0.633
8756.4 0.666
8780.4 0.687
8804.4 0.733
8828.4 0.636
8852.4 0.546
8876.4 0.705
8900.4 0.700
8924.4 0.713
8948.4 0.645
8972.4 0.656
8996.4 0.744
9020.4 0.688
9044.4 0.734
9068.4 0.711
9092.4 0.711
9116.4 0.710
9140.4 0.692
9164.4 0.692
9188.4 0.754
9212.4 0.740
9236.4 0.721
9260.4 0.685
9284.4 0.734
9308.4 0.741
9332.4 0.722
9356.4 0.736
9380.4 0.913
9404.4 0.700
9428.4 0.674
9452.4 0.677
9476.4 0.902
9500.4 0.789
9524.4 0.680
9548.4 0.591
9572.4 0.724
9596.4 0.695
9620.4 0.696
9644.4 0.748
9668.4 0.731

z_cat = 0.679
